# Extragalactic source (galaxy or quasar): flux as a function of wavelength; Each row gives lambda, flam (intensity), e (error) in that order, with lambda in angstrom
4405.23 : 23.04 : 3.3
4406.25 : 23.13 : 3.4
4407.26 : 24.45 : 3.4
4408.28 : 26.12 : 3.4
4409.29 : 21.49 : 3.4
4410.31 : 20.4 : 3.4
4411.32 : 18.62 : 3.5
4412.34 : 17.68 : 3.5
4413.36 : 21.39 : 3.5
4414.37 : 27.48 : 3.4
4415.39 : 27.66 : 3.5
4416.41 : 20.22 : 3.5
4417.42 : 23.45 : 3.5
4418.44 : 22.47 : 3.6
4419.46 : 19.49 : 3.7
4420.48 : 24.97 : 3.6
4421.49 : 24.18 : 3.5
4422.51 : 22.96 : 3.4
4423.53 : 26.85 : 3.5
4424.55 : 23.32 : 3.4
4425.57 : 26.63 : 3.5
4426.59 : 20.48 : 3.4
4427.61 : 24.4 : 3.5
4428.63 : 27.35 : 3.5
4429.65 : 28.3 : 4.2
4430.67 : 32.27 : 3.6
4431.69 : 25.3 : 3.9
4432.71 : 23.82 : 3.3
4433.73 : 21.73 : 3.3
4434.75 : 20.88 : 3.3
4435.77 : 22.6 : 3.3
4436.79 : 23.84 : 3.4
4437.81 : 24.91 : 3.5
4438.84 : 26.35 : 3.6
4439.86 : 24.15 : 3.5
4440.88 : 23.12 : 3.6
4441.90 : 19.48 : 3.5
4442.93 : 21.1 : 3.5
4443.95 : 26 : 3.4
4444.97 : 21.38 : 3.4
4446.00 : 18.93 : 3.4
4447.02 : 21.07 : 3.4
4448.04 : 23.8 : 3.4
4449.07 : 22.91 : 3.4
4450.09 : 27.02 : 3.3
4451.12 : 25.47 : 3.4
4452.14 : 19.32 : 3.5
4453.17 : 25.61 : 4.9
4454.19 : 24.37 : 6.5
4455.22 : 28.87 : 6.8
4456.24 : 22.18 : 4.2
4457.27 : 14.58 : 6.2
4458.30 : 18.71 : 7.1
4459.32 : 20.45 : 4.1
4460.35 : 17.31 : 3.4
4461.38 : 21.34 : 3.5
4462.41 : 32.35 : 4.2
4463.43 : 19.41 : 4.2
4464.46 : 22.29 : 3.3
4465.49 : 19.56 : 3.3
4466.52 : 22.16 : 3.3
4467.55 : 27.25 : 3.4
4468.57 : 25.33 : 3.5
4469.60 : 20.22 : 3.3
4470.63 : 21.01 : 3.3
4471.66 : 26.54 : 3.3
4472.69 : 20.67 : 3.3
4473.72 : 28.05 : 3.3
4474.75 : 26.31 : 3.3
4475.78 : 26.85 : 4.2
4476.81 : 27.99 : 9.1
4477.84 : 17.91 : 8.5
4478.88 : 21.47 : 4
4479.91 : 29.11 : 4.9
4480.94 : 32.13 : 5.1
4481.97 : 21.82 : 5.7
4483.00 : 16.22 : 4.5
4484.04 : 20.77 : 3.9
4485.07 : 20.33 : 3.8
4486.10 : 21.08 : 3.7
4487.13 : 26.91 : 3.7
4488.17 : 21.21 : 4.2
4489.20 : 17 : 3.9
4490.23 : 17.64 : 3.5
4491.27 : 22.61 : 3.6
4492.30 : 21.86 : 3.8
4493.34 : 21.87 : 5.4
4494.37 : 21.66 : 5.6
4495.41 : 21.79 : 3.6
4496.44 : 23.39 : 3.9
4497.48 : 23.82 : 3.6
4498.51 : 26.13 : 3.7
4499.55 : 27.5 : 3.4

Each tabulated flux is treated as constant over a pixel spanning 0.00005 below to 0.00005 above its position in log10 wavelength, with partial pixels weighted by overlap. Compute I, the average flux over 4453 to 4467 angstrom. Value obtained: 22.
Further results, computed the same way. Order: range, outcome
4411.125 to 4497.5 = 23.1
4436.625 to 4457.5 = 23.2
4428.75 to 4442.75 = 24.4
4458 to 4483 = 23.5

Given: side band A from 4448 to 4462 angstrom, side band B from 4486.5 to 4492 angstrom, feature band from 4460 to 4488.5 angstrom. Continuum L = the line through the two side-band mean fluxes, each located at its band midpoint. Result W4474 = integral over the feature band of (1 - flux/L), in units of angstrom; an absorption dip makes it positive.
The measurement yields -2.3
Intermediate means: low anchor 22.3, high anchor 21.1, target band 23.4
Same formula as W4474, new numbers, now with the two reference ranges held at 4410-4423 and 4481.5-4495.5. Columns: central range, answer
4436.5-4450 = -0.69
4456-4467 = 0.28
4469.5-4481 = -1.94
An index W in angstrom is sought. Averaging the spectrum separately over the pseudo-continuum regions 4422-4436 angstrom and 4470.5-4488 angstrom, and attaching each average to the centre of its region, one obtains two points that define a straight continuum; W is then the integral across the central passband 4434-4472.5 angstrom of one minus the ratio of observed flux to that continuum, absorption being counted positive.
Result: 2.6 angstrom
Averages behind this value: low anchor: 24.8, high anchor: 23.8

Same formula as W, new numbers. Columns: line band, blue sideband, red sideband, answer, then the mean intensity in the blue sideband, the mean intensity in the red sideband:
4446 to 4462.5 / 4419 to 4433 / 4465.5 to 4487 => 1.2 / 25.1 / 23.6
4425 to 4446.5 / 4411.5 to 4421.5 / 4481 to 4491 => -1.7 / 22.7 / 20.9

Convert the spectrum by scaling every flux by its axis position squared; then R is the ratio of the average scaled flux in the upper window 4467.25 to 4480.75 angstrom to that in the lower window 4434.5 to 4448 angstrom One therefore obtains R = 1.10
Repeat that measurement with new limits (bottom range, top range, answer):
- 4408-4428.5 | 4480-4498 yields 0.99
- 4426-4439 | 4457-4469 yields 0.90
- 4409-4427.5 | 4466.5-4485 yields 1.08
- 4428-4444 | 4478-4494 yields 0.92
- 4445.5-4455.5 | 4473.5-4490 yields 1.00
